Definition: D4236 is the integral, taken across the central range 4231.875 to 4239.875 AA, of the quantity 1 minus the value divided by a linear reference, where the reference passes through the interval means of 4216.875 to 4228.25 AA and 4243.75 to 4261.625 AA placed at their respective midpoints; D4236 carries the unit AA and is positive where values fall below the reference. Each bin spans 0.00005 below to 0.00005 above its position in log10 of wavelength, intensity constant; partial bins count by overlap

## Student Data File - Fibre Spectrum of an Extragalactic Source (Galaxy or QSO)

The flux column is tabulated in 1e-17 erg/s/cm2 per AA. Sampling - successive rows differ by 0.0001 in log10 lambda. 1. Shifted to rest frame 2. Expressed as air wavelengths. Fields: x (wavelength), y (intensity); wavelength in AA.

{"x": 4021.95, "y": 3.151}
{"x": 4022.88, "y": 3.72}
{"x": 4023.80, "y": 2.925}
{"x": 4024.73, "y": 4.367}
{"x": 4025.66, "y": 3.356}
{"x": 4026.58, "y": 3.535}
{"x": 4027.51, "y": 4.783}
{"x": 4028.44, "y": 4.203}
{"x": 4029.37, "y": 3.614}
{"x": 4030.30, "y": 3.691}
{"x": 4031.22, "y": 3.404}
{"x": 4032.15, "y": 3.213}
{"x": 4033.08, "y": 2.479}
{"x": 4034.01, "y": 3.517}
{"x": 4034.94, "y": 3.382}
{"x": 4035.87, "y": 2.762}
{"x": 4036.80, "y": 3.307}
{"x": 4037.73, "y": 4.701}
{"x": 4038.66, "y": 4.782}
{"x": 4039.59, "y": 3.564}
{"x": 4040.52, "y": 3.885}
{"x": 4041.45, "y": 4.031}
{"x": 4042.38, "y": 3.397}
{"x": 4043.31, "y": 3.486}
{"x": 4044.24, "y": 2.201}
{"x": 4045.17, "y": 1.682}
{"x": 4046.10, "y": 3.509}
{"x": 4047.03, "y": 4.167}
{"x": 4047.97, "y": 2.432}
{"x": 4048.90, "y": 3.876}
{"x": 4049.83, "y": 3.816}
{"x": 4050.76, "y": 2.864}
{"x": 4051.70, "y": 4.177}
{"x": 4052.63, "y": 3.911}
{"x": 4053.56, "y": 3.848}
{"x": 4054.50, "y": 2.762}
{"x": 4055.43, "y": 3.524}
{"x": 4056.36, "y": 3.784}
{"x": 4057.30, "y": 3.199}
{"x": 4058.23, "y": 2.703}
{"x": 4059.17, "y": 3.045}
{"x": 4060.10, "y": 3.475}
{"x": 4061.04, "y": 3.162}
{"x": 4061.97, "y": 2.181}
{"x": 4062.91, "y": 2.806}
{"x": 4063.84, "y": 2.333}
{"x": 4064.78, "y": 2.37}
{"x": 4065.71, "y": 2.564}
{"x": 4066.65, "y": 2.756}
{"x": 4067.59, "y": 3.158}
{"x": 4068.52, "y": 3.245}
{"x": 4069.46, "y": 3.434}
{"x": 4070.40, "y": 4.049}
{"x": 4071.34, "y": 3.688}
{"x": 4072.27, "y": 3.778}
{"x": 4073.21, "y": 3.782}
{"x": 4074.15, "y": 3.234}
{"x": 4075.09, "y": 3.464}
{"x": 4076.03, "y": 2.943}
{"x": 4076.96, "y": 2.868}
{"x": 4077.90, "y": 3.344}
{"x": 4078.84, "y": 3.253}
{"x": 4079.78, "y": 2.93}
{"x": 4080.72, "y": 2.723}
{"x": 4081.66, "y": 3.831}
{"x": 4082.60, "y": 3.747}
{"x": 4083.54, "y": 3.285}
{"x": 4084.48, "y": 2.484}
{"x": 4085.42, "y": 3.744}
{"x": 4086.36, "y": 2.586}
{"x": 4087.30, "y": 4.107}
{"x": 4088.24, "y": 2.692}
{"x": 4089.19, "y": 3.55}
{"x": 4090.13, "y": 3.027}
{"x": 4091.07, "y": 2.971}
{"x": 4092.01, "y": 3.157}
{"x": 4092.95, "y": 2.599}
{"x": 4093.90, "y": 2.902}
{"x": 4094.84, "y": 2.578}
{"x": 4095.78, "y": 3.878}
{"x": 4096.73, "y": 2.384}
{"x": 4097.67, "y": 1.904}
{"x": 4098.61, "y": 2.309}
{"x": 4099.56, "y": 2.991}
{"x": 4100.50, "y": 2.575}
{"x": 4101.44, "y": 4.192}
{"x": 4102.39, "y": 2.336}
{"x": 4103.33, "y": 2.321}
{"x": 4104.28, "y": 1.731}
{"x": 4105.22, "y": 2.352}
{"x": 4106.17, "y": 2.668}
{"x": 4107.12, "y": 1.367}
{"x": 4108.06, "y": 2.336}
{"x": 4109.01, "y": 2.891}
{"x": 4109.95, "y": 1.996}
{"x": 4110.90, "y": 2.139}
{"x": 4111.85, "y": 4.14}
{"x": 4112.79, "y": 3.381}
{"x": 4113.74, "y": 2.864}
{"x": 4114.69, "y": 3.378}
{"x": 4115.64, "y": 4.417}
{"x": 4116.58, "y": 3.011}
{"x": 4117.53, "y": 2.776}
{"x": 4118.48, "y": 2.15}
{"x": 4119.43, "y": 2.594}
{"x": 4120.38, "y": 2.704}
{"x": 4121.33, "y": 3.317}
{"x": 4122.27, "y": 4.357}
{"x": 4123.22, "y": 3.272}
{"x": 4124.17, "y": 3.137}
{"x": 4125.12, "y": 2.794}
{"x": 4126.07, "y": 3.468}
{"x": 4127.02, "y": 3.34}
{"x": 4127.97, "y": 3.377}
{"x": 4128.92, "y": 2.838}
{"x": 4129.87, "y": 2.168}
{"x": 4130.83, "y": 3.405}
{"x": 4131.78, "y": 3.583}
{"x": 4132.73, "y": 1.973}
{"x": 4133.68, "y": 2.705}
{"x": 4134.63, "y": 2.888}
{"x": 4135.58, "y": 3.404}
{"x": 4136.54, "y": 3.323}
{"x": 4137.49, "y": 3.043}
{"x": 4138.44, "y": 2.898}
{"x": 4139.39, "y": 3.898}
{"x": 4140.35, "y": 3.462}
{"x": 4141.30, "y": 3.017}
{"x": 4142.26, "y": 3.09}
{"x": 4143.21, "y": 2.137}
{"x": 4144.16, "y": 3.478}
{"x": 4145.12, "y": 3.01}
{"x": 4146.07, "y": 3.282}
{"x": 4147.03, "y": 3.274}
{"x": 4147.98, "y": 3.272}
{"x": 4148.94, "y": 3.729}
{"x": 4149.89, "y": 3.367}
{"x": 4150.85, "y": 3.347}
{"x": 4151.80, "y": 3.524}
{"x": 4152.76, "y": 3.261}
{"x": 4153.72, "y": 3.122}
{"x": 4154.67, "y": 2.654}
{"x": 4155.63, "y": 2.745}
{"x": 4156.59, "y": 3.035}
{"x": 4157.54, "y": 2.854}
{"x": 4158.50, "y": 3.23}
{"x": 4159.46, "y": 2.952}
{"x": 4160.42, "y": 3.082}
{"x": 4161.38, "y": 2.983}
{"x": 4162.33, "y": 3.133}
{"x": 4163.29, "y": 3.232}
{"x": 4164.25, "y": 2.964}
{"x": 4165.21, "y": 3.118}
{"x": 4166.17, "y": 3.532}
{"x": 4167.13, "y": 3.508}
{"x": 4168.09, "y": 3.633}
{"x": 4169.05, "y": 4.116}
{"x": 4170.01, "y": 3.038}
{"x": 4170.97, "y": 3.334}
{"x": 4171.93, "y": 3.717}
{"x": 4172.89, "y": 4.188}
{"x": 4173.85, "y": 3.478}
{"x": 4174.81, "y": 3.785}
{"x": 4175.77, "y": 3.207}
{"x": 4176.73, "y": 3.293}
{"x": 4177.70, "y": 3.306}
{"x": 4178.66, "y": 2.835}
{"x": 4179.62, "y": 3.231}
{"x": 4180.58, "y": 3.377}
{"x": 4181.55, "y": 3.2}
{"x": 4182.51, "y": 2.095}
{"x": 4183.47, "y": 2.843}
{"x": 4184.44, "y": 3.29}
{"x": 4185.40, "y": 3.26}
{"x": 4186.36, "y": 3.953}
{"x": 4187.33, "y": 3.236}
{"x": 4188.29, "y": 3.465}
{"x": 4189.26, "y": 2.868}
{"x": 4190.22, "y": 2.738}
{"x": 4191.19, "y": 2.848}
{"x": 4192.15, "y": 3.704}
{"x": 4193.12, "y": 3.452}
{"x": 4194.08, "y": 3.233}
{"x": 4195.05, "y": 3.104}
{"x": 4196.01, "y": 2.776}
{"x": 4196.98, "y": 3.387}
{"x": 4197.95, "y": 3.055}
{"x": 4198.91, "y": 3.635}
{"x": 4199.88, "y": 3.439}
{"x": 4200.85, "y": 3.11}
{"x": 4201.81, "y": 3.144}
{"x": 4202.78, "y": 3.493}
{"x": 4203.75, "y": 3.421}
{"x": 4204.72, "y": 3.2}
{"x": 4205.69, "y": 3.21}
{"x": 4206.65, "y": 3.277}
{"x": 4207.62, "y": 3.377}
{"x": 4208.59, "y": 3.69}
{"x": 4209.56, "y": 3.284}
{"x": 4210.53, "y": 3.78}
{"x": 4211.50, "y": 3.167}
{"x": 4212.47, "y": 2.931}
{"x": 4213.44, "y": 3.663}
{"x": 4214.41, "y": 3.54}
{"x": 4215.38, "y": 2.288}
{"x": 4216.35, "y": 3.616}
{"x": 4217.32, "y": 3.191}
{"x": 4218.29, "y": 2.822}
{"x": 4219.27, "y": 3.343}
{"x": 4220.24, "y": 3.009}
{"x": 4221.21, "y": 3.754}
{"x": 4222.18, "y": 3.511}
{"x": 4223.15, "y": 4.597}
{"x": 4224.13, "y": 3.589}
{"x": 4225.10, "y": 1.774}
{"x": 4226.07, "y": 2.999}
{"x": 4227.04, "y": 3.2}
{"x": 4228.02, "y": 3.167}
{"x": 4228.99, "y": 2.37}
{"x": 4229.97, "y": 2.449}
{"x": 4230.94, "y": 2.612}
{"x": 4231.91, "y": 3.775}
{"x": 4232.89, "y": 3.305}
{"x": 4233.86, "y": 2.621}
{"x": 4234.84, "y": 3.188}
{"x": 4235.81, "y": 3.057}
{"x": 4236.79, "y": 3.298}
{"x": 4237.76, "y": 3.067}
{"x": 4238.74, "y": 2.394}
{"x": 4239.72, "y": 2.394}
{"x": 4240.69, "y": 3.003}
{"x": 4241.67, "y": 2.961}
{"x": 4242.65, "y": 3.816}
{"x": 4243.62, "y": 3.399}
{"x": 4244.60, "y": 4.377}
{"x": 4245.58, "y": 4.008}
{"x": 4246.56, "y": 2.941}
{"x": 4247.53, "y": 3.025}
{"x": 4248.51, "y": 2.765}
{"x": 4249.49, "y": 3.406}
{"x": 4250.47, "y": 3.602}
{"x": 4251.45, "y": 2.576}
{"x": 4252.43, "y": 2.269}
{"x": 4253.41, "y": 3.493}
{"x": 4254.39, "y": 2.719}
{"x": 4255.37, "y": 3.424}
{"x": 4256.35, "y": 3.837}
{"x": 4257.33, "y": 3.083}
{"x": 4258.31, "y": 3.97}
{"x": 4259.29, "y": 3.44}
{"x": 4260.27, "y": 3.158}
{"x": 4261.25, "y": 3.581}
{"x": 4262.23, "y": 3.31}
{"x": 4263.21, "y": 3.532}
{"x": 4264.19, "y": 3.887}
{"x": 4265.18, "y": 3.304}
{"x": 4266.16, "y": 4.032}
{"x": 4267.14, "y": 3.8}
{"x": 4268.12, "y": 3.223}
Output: 0.7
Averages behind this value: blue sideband 3.25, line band 2.99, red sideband 3.31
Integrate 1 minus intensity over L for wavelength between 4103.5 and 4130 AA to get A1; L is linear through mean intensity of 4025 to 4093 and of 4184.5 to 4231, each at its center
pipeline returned 3.1 AA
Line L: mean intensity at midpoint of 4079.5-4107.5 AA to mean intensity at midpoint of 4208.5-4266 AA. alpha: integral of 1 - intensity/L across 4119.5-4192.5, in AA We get -4.2 AA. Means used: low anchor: 2.87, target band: 3.2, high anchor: 3.23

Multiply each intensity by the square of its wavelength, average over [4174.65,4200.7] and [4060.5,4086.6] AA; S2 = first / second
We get 1.08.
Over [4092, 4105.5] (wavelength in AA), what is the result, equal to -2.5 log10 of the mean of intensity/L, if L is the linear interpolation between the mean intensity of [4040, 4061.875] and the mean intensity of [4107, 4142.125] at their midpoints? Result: 0.18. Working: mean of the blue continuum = 3.33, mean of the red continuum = 3.04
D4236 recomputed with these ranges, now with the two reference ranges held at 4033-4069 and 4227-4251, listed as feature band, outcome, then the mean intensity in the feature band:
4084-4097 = 0.70 AA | 3.06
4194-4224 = -1.74 AA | 3.33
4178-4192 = 0.26 AA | 3.11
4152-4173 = -0.36 AA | 3.23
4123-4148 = 0.86 AA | 3.09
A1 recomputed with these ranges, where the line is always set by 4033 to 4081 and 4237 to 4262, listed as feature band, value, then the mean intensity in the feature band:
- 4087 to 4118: 4.1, 2.84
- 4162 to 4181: -0.9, 3.4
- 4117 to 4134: 1.4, 3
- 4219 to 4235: 0.5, 3.13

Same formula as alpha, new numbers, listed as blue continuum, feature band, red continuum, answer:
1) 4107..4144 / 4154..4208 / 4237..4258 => -2.5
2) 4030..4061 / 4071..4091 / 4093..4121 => -1.7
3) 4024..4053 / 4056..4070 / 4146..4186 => 2.2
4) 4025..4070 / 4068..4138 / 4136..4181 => 5.7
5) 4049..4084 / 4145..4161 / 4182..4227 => 0.4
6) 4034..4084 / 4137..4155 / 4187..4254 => 0.2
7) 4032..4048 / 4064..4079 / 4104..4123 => -0.3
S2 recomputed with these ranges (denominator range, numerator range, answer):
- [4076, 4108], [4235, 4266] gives 1.22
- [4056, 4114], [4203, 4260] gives 1.16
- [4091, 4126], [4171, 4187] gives 1.21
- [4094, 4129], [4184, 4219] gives 1.19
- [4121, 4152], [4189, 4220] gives 1.05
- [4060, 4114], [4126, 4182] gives 1.12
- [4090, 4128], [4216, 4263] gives 1.18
